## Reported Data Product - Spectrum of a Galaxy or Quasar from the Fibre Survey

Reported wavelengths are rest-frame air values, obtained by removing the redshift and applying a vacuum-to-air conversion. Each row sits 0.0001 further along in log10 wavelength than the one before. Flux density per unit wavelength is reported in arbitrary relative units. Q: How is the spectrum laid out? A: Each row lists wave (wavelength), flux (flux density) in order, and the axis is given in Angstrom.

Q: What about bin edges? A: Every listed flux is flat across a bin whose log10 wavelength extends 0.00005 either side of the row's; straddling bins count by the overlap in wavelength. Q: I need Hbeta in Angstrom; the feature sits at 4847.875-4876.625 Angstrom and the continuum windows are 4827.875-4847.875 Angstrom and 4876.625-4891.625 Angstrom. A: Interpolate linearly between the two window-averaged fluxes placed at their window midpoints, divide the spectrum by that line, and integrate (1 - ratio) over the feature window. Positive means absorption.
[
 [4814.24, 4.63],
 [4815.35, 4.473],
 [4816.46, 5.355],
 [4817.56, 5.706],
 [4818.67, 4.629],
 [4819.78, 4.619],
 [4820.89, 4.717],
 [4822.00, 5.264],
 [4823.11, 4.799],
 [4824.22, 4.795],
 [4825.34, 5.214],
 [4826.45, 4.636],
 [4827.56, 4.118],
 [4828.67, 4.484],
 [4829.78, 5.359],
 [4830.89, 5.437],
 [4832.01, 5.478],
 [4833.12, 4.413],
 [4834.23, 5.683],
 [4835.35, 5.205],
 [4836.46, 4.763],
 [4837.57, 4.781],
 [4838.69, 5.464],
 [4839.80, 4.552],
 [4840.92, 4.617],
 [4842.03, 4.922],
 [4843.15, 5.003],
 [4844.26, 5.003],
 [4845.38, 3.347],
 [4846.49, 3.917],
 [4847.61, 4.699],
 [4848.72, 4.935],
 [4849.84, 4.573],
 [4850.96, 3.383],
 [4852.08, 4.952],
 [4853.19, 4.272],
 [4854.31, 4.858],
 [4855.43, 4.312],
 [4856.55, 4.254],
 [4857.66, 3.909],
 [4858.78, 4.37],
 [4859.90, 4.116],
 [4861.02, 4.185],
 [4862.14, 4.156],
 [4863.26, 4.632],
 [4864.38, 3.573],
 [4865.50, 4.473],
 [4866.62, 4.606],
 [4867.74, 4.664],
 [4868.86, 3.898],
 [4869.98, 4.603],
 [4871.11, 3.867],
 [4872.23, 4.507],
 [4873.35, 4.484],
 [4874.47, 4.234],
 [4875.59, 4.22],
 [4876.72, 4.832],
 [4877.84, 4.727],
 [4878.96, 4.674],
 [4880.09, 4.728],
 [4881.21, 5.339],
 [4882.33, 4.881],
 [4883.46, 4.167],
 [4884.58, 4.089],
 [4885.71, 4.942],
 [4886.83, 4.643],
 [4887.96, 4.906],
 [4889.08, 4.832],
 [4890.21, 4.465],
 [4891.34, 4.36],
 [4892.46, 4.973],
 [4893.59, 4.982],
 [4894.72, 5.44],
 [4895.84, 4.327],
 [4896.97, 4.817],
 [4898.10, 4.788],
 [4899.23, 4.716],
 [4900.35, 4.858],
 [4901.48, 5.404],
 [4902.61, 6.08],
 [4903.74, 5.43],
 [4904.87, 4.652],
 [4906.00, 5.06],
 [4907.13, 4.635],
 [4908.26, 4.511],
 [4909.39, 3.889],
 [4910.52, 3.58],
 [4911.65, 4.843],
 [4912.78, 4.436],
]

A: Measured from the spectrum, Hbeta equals 2.55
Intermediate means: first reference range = 4.83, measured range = 4.33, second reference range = 4.69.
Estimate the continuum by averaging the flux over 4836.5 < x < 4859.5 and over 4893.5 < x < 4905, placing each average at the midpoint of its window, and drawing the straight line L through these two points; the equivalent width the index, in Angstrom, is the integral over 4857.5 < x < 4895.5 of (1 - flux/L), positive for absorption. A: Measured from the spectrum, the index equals 2.37 Angstrom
